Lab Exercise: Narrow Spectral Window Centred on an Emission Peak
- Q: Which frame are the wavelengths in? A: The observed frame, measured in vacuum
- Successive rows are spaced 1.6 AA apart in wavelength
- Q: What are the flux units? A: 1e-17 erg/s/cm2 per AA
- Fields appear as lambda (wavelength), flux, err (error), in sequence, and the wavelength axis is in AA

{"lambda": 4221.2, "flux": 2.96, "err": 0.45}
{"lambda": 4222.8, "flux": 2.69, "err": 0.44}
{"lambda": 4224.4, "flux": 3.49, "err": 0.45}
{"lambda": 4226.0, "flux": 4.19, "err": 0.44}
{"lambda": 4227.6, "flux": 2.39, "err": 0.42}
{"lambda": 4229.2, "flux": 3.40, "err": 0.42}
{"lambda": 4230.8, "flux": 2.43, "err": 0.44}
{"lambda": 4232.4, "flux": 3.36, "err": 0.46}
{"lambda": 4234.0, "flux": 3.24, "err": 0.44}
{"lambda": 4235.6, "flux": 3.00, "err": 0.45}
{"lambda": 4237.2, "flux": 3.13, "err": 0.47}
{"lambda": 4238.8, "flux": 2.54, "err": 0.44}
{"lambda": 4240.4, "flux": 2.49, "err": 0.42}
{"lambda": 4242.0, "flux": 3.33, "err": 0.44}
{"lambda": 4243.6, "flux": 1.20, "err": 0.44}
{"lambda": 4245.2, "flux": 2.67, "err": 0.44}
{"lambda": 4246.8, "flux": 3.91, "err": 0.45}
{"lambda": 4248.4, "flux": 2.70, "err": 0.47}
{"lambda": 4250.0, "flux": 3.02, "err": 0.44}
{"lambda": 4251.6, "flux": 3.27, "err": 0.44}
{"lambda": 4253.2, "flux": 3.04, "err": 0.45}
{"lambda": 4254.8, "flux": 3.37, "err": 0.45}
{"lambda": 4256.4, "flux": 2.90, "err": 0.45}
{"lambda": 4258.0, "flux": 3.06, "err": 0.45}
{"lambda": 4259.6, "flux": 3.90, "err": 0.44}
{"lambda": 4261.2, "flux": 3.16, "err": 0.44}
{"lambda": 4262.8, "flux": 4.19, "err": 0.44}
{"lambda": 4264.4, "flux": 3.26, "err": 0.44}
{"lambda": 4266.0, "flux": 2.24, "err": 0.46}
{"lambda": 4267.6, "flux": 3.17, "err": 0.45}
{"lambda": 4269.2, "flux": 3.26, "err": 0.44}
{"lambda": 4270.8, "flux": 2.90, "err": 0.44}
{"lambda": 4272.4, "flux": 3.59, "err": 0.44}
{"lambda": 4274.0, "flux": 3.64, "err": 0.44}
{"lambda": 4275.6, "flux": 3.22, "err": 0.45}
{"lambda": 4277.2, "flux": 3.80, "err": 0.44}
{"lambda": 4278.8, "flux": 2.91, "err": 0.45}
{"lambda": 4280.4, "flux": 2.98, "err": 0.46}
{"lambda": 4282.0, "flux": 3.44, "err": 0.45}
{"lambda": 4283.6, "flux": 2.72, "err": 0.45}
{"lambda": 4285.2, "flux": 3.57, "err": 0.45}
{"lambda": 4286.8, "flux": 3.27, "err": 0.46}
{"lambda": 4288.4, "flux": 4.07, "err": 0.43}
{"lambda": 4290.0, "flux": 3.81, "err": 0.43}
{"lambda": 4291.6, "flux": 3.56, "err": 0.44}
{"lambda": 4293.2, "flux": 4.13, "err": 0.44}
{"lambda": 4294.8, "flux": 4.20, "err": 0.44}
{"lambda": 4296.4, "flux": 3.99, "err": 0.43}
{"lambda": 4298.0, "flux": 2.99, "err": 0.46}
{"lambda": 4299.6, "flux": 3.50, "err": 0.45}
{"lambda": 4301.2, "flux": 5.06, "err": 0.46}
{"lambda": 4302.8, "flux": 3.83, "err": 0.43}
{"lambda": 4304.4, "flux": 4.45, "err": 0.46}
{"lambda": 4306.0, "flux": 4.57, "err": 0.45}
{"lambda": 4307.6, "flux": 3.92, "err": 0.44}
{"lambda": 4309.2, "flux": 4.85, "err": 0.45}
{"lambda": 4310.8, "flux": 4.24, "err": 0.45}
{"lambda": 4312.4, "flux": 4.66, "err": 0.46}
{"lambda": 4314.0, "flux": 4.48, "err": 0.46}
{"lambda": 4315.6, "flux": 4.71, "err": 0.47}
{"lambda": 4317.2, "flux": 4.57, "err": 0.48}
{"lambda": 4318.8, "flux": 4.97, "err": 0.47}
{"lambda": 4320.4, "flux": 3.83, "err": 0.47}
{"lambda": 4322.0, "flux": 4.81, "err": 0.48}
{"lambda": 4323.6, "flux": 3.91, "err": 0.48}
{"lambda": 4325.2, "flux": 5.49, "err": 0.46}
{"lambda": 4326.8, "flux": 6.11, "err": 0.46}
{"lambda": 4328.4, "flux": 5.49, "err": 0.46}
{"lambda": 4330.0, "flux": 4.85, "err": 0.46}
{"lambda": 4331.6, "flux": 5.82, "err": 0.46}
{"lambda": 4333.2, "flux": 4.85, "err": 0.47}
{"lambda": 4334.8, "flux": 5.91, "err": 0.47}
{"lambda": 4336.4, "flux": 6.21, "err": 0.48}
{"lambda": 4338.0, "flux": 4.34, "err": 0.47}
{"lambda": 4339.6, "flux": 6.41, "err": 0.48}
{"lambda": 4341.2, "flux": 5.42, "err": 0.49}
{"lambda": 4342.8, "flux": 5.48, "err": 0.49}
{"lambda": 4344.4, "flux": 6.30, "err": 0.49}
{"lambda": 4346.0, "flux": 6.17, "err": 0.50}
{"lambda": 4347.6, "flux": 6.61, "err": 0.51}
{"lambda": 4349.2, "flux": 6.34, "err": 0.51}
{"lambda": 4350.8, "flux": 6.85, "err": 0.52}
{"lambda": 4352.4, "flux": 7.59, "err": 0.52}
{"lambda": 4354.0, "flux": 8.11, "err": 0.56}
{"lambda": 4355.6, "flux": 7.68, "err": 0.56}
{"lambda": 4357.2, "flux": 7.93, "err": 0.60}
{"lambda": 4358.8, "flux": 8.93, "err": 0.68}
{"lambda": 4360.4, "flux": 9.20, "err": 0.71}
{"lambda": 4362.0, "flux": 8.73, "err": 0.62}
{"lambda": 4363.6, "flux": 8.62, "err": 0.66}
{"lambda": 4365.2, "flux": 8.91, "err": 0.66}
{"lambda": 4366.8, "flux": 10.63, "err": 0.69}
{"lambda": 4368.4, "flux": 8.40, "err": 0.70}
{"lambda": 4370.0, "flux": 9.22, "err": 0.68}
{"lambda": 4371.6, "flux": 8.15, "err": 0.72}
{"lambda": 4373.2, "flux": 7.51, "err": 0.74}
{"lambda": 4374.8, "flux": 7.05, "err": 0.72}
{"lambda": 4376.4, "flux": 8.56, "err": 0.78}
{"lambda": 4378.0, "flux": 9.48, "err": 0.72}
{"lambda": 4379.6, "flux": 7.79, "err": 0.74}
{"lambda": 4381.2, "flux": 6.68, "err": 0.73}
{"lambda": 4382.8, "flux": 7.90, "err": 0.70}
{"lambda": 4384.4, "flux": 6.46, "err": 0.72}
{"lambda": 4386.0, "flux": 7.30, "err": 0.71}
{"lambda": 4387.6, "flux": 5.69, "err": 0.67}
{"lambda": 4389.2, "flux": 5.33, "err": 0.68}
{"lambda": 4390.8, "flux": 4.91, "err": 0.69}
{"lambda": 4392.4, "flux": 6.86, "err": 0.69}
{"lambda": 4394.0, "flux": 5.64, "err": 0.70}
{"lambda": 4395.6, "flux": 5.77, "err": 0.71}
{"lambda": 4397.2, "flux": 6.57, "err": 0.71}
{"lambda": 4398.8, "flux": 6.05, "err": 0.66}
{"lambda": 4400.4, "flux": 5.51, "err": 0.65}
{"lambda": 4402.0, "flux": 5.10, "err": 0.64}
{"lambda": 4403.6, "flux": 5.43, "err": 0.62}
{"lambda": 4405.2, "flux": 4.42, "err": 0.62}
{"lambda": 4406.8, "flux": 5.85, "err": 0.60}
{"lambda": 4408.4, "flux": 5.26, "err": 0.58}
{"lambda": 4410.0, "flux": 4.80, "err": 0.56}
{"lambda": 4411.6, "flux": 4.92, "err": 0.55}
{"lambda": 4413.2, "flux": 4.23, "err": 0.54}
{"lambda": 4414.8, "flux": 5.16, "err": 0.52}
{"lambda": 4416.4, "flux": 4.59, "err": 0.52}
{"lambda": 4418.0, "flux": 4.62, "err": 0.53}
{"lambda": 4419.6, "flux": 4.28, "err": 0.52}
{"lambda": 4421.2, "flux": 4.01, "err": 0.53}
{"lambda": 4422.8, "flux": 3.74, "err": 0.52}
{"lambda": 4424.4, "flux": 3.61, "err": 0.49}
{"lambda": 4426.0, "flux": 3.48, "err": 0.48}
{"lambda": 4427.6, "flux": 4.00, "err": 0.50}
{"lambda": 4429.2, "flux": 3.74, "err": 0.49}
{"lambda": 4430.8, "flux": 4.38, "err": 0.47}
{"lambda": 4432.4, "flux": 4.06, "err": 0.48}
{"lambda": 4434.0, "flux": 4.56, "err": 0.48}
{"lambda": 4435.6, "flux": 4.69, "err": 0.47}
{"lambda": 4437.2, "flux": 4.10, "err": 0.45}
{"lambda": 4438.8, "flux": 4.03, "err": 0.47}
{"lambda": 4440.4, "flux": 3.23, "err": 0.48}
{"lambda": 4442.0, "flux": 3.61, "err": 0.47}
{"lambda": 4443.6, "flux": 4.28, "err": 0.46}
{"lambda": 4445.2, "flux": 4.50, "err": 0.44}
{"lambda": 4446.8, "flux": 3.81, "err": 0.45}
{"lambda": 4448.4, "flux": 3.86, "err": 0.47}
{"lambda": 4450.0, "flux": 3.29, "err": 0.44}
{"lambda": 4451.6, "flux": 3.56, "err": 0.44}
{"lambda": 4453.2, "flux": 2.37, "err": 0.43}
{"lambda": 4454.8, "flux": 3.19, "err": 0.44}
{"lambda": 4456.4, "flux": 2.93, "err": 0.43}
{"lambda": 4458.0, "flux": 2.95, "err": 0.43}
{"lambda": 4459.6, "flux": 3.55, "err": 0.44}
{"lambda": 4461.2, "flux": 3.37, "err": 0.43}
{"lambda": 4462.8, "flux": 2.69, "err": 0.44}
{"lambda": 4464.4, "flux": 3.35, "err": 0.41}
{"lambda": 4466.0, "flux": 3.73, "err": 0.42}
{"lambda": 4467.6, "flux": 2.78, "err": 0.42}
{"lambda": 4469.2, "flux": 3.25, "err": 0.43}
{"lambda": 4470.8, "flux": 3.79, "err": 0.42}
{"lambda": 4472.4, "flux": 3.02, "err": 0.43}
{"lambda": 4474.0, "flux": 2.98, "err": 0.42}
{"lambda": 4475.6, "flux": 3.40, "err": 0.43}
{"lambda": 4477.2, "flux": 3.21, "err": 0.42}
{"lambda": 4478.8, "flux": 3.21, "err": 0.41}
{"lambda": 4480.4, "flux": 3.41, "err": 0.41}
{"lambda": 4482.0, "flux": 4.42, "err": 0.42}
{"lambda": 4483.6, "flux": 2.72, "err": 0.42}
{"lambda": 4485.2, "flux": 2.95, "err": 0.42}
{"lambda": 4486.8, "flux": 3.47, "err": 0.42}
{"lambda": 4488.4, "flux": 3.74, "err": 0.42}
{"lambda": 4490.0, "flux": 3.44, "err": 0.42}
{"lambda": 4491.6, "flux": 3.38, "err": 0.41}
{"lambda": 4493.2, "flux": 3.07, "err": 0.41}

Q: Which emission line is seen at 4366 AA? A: C IV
